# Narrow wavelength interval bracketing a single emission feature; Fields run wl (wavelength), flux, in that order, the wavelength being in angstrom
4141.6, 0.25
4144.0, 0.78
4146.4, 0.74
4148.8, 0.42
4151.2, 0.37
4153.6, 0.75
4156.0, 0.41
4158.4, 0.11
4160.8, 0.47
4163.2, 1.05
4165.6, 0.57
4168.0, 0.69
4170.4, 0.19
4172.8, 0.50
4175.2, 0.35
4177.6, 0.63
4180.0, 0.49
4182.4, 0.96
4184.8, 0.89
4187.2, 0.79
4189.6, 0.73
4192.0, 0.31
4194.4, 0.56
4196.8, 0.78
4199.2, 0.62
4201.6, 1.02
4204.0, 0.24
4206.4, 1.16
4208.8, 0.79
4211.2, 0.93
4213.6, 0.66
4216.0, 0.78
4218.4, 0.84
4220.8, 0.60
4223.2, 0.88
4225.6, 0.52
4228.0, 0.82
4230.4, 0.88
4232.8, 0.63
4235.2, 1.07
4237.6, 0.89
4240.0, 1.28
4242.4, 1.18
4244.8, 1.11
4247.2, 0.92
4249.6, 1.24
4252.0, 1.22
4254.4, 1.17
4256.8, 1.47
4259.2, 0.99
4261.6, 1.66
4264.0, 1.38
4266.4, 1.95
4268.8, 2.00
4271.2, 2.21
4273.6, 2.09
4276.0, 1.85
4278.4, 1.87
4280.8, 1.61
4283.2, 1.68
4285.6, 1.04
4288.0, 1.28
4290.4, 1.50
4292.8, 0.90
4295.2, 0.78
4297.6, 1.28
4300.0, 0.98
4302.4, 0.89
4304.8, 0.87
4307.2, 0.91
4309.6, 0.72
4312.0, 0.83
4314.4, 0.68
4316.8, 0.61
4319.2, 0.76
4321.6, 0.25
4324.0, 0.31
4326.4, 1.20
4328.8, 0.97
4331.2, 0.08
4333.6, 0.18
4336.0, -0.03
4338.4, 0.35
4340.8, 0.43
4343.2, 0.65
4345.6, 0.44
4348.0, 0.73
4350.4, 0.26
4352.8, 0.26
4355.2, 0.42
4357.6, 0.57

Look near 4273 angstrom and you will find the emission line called C IV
